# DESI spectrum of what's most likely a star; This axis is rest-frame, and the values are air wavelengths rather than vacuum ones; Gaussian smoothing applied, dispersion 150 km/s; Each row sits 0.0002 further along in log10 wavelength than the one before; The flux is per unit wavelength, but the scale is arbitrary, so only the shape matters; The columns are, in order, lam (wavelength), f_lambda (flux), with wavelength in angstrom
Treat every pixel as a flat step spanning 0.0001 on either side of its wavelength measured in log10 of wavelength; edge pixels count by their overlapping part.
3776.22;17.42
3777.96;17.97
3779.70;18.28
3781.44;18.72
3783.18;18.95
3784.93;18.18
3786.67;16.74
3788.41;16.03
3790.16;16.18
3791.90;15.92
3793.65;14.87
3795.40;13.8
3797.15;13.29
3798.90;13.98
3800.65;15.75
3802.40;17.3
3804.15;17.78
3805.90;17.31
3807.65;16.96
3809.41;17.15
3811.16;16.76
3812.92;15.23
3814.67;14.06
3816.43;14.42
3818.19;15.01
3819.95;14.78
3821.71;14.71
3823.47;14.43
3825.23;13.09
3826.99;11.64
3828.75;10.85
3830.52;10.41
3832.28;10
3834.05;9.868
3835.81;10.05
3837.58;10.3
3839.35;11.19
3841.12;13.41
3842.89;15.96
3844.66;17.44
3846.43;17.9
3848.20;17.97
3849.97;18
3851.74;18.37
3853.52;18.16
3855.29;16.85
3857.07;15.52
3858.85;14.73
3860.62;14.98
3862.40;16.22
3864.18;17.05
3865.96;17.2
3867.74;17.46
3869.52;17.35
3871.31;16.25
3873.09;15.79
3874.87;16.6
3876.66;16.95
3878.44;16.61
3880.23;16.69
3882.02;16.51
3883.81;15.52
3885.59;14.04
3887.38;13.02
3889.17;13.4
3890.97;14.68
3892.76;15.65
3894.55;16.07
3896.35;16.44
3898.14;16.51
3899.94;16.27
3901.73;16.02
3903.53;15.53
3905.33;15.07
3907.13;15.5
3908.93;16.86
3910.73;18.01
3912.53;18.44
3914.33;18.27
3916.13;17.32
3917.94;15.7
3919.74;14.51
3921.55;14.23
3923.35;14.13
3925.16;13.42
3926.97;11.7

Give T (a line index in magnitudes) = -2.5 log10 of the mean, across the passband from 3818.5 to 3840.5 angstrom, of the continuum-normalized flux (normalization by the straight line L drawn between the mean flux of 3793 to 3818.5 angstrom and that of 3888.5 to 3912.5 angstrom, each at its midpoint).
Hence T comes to 0.30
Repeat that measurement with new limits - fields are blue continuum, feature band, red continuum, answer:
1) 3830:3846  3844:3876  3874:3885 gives -0.17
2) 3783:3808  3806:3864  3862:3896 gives 0.10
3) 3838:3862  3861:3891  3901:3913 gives 0.02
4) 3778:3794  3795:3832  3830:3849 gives 0.04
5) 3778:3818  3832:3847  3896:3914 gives 0.26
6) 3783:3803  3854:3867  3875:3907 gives -0.03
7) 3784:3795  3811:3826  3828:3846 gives -0.07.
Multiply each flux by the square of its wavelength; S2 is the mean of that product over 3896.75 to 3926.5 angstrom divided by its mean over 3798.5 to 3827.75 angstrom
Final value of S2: 1.09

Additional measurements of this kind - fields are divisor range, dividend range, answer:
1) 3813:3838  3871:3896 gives 1.28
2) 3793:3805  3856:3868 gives 1.09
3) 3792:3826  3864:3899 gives 1.08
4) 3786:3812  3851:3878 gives 1.08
